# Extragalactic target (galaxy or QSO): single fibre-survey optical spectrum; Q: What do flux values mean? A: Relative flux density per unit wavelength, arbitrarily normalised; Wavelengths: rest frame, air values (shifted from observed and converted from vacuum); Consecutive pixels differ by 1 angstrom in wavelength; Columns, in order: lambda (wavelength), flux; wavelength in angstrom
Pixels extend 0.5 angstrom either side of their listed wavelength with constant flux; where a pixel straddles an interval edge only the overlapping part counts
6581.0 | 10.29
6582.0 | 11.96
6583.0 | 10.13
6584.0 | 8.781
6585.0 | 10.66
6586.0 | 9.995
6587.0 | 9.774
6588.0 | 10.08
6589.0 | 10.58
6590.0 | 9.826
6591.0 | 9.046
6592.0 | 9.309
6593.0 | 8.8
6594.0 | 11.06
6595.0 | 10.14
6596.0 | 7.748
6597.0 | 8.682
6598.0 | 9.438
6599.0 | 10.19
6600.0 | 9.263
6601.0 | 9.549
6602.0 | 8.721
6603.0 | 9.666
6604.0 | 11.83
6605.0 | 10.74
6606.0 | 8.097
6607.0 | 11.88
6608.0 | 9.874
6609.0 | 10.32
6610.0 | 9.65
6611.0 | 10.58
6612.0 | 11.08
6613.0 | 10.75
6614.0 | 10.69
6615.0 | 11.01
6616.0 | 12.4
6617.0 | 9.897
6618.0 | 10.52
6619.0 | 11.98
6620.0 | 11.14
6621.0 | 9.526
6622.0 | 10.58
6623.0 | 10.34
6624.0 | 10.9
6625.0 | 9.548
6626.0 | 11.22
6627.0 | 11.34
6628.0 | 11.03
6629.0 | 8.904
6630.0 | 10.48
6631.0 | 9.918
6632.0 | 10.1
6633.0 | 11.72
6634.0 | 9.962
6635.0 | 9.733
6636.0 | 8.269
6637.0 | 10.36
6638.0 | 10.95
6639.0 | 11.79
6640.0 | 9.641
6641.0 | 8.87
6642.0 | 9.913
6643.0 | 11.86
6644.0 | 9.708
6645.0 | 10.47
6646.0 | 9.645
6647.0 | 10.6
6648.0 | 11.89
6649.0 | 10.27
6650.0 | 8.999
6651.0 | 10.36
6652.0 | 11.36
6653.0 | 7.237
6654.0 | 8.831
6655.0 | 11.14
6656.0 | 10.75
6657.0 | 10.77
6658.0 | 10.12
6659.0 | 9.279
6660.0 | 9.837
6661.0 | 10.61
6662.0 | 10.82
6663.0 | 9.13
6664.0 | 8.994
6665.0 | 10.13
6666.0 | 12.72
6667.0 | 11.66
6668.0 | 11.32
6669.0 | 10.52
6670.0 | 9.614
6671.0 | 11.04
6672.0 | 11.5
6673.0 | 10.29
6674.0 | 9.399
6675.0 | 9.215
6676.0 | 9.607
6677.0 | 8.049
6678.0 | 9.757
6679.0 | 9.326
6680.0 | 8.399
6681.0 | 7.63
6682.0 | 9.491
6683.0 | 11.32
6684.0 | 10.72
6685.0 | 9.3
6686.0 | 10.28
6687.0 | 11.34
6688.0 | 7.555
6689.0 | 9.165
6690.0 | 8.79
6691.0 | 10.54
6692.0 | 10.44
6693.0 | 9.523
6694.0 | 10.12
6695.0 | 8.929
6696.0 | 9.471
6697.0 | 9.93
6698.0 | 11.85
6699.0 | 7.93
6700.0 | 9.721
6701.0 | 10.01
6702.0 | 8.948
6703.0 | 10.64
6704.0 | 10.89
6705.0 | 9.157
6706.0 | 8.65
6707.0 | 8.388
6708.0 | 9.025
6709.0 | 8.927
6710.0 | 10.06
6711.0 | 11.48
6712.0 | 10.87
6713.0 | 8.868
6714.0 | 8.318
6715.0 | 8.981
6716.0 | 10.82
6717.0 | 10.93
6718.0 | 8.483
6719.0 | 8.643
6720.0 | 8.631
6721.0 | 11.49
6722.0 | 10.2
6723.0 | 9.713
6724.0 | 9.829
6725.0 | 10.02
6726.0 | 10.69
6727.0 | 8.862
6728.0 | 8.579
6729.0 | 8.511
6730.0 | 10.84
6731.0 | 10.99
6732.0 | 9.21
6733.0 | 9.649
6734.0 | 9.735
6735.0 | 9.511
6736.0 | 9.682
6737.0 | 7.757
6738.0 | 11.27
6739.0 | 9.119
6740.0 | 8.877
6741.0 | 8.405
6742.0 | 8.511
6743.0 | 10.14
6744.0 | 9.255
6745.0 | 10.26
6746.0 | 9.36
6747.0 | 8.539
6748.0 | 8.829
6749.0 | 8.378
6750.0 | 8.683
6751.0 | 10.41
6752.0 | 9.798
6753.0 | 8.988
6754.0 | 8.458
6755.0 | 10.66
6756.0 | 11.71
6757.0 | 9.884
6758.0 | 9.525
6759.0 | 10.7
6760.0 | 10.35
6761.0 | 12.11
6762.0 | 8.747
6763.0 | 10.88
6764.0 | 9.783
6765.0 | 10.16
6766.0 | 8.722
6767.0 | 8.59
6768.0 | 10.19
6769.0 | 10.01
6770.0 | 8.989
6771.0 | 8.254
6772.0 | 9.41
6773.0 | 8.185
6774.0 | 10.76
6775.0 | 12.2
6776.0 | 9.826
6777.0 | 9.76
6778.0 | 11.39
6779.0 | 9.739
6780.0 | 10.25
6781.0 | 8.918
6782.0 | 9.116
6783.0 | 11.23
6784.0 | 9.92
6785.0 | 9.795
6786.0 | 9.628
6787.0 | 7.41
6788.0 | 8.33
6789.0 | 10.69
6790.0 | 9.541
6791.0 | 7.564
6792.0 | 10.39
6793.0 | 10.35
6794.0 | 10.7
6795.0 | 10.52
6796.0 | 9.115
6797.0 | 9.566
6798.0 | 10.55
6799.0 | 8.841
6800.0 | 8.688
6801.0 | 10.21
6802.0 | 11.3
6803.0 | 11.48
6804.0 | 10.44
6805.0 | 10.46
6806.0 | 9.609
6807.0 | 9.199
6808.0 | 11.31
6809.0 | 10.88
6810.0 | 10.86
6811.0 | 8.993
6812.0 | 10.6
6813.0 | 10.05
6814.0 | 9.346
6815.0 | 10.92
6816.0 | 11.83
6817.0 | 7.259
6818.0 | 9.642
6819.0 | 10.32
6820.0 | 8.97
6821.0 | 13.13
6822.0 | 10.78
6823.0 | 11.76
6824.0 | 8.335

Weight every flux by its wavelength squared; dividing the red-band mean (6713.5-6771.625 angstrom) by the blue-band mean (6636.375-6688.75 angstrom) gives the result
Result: 0.98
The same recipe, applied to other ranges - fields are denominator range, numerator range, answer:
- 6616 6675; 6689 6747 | 0.95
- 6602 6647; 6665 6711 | 0.96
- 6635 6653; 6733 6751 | 0.93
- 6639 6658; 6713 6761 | 0.97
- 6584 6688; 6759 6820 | 1.02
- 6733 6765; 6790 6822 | 1.07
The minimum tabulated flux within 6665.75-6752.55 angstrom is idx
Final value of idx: 7.555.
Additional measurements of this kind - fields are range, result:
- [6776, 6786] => 8.918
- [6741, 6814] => 7.41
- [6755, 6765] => 8.747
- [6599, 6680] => 7.237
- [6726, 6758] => 7.757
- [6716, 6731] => 8.483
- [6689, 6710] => 7.93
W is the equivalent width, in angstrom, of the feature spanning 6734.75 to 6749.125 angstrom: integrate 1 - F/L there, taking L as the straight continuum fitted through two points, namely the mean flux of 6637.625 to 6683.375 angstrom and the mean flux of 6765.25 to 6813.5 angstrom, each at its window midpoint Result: 1.1 angstrom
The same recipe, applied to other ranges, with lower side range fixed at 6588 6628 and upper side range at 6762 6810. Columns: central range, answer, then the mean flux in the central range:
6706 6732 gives 0.9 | 9.66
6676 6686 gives 0.7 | 9.39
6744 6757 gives 0.5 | 9.51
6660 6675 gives -0.6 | 10.5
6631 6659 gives -0.1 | 10.2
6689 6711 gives 0.8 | 9.65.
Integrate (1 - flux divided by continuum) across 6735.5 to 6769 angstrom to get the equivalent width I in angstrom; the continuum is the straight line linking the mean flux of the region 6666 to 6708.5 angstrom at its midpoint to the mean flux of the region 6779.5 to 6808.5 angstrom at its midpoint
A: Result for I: 0.7 angstrom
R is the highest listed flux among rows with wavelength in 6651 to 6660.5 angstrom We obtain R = 11.36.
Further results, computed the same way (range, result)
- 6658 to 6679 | 12.72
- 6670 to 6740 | 11.85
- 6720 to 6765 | 12.11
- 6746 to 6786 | 12.2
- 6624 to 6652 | 11.89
